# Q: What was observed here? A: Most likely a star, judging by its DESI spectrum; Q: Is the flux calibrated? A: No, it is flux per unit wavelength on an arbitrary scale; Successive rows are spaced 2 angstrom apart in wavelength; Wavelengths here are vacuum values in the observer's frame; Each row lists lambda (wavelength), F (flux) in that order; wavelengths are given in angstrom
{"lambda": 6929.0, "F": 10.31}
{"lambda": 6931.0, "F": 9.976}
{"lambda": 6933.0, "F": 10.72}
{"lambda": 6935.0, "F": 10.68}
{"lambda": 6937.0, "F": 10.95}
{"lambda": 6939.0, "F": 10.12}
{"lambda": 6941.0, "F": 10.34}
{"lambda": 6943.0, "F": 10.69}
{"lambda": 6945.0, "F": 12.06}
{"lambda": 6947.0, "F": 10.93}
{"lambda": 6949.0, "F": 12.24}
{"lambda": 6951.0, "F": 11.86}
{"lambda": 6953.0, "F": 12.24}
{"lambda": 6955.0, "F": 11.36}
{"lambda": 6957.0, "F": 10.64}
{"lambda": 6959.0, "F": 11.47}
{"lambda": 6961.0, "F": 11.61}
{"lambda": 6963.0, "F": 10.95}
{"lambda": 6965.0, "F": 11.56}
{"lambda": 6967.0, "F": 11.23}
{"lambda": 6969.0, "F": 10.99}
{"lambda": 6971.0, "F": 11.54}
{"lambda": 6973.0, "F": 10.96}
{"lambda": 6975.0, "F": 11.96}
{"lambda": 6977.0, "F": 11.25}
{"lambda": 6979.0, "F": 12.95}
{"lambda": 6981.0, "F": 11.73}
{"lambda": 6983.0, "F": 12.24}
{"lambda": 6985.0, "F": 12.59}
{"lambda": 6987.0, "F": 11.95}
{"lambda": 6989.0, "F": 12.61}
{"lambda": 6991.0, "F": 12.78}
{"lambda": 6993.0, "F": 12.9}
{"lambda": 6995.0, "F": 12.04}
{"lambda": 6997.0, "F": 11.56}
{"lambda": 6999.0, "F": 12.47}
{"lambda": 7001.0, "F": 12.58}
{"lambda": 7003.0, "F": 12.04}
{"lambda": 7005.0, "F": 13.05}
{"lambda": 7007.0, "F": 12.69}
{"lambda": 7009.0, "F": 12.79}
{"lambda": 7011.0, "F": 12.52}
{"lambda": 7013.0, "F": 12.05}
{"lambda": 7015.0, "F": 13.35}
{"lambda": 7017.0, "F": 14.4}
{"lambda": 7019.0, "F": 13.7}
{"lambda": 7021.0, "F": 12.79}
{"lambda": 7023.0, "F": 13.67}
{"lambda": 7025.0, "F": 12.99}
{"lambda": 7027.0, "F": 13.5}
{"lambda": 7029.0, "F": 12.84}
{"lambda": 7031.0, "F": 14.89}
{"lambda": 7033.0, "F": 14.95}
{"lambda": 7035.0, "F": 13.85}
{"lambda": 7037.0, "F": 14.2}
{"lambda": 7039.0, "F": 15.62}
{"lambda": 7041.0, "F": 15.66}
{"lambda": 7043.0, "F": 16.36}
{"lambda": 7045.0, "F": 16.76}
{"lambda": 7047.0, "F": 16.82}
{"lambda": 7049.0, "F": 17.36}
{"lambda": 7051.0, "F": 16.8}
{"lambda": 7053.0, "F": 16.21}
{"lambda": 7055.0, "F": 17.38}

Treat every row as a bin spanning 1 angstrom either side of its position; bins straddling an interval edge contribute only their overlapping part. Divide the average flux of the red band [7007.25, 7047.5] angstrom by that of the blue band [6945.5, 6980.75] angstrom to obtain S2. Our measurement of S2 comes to 1.2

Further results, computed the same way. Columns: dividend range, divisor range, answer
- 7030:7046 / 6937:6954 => 1.35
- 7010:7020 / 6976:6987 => 1.09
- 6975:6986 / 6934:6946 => 1.12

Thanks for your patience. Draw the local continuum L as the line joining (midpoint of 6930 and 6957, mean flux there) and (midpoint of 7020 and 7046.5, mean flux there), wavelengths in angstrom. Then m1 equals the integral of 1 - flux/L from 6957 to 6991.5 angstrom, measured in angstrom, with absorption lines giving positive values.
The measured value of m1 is 1.5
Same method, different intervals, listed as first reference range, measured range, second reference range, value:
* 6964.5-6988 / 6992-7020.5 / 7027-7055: 1.7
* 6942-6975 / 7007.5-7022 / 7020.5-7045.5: 0.7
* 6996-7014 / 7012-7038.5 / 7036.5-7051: 1.3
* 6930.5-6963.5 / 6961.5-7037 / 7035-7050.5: 6.5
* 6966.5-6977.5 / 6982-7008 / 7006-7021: -0.3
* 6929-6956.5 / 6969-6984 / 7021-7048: 0.8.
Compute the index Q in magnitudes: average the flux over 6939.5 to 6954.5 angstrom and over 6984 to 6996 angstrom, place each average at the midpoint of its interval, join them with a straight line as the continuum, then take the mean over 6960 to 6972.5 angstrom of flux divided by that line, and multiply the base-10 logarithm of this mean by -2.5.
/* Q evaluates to 0.056 mag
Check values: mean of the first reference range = 11.4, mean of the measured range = 11.3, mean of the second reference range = 12.5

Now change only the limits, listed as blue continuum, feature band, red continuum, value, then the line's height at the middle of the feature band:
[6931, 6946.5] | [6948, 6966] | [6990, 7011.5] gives -0.03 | 11.3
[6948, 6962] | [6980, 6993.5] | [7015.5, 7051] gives 0.05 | 12.9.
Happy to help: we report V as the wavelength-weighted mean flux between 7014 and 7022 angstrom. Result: 13.6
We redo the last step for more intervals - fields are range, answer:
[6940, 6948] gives 11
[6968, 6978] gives 11.3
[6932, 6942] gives 10.6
